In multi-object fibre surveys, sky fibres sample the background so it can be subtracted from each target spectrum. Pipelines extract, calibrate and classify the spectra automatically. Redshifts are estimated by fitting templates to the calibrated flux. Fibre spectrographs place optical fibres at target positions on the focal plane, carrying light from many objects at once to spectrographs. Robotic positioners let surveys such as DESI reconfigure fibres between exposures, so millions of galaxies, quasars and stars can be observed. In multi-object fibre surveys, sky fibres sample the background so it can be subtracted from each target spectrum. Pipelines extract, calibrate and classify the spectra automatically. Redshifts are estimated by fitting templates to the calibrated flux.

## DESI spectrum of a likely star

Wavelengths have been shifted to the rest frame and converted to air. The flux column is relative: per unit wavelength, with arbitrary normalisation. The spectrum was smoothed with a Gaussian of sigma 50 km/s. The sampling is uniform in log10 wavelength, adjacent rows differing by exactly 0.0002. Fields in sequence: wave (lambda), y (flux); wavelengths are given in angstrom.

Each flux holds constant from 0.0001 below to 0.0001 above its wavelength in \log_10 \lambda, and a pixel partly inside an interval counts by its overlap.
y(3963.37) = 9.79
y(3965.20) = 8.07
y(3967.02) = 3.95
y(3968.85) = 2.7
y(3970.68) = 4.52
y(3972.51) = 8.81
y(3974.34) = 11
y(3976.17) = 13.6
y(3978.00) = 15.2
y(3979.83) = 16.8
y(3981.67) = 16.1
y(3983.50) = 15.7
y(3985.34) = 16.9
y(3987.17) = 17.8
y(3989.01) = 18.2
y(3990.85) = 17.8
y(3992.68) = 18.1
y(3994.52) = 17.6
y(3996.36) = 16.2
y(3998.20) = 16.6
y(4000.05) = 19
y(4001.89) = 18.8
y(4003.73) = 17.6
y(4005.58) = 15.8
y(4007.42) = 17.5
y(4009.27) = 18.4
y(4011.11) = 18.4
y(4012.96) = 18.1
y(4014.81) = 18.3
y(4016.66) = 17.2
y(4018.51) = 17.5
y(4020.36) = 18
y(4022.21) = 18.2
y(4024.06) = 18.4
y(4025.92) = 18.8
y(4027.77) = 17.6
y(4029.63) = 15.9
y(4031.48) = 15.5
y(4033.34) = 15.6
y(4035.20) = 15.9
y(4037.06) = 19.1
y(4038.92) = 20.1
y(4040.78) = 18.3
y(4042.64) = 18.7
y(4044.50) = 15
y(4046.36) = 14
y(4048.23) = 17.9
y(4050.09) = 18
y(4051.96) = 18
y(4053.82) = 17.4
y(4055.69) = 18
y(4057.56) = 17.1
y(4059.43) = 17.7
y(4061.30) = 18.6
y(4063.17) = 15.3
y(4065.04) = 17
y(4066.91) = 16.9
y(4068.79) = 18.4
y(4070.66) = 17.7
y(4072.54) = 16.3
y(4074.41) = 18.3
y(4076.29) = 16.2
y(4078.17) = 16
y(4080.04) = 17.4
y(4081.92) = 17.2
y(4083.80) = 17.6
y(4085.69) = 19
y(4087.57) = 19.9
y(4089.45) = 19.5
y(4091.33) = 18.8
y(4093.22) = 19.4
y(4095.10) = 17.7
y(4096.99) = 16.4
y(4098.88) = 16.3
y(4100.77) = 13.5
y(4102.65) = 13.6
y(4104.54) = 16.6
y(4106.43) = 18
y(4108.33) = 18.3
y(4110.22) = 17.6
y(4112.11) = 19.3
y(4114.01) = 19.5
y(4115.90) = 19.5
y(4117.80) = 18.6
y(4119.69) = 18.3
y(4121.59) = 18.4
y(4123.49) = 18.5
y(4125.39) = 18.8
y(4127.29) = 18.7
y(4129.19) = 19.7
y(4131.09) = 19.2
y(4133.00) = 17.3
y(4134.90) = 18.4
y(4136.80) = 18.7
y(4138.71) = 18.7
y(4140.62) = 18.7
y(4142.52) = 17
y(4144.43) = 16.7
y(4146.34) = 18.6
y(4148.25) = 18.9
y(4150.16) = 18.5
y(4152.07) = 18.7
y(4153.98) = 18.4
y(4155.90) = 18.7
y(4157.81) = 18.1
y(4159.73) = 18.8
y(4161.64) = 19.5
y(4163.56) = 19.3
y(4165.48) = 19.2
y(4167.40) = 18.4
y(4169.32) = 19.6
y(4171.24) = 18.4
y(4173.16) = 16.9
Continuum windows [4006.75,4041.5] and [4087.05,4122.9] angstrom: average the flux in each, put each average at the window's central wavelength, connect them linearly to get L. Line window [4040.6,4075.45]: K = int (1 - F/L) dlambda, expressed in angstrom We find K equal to 1.0 angstrom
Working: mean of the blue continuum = 17.7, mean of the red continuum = 17.8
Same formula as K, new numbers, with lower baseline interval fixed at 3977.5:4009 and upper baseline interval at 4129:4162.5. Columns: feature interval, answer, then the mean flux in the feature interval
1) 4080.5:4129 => 0.4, 18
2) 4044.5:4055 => 0.5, 16.9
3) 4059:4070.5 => 0.3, 17.3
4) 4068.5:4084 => 0.6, 17.2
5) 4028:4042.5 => 0.2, 17.3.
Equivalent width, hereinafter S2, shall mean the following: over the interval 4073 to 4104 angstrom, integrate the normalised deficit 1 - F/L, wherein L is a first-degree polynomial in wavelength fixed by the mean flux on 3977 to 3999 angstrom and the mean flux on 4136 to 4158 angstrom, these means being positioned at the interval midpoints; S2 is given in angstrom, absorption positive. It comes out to 0.9 angstrom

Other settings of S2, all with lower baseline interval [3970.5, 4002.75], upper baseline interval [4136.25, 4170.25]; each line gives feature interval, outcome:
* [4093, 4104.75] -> 1.10 angstrom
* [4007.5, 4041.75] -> -2.83 angstrom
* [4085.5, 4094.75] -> -0.92 angstrom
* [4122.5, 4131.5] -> -0.41 angstrom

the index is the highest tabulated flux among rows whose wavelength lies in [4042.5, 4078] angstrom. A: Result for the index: 18.7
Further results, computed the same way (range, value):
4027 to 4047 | 20.1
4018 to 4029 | 18.8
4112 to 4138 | 19.7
